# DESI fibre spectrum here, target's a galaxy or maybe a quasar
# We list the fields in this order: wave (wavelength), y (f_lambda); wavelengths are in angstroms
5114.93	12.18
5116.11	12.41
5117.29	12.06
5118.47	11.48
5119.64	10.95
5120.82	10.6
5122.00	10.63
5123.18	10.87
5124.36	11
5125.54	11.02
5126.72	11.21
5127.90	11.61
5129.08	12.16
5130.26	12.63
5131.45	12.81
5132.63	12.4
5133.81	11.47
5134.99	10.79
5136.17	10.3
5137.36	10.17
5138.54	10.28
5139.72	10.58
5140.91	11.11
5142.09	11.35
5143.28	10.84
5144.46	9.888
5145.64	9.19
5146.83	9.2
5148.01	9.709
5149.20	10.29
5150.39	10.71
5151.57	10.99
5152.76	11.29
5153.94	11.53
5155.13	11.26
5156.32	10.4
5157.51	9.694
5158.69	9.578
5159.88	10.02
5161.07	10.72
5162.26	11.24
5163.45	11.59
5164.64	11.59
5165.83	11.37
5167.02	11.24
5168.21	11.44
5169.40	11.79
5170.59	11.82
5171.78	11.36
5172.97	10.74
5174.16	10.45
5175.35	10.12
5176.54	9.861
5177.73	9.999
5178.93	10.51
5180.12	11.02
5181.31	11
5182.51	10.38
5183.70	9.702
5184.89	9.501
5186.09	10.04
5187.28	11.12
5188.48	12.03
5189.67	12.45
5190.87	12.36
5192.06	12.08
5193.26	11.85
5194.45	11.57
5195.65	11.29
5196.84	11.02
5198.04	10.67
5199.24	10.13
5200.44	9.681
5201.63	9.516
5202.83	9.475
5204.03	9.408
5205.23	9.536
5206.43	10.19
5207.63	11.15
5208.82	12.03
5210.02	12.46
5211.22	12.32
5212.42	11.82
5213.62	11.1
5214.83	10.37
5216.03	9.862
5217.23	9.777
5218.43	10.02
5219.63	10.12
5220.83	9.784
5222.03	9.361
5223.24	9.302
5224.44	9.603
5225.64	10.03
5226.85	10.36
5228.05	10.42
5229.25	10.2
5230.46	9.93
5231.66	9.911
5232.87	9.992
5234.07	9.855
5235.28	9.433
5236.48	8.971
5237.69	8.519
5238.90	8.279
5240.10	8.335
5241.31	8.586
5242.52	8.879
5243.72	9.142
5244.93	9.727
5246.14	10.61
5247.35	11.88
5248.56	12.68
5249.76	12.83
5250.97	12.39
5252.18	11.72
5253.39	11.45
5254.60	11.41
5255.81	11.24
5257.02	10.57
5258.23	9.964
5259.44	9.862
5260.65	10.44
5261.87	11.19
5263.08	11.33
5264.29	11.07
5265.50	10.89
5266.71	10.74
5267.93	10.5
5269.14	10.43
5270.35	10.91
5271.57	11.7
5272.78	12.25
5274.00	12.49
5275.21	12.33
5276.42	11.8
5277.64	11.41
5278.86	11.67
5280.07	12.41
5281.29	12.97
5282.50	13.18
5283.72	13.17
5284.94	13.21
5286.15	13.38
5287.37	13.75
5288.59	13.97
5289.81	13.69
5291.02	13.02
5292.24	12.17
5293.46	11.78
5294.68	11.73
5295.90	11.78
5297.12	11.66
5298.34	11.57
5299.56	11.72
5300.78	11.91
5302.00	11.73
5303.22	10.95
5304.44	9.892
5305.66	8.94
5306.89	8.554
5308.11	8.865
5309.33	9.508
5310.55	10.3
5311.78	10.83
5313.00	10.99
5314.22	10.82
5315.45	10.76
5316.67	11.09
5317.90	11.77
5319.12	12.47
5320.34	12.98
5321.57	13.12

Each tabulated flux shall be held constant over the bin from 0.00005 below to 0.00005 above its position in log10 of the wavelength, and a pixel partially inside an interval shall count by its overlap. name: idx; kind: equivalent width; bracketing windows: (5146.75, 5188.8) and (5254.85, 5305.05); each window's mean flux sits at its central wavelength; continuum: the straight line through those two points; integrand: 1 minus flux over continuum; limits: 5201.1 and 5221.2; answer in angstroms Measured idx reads 1.1 angstroms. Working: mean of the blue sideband 10.7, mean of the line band 10.5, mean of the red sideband 11.8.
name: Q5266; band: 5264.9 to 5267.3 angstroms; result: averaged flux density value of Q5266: 10.8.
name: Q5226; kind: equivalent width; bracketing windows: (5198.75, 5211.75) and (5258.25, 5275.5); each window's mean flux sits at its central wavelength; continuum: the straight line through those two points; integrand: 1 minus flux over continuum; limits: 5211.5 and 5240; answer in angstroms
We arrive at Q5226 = 2.2 angstroms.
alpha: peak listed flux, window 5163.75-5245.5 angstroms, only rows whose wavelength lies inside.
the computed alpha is 12.46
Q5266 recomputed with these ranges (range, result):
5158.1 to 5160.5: 9.81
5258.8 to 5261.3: 10.1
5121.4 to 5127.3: 10.9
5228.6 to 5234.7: 9.98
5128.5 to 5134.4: 12.3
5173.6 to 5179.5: 10.2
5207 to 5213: 12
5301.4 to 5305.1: 10.8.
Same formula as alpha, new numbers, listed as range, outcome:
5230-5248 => 11.88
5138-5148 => 11.35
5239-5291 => 13.97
